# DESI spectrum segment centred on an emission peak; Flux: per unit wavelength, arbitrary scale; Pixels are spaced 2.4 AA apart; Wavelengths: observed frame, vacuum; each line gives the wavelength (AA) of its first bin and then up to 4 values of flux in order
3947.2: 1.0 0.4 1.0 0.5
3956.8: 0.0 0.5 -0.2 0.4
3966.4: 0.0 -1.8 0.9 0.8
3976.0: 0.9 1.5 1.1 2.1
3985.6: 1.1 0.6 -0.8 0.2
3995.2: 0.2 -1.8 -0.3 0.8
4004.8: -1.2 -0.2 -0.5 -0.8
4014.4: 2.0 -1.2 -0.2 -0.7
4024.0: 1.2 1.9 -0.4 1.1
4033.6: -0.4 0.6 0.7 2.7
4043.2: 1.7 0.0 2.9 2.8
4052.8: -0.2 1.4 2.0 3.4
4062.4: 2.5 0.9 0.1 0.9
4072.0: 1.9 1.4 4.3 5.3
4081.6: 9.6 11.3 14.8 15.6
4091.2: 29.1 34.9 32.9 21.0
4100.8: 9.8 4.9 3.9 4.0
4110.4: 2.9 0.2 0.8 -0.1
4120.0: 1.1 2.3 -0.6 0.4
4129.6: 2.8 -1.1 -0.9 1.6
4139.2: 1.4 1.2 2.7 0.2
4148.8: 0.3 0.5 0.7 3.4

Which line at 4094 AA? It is Lyman alpha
